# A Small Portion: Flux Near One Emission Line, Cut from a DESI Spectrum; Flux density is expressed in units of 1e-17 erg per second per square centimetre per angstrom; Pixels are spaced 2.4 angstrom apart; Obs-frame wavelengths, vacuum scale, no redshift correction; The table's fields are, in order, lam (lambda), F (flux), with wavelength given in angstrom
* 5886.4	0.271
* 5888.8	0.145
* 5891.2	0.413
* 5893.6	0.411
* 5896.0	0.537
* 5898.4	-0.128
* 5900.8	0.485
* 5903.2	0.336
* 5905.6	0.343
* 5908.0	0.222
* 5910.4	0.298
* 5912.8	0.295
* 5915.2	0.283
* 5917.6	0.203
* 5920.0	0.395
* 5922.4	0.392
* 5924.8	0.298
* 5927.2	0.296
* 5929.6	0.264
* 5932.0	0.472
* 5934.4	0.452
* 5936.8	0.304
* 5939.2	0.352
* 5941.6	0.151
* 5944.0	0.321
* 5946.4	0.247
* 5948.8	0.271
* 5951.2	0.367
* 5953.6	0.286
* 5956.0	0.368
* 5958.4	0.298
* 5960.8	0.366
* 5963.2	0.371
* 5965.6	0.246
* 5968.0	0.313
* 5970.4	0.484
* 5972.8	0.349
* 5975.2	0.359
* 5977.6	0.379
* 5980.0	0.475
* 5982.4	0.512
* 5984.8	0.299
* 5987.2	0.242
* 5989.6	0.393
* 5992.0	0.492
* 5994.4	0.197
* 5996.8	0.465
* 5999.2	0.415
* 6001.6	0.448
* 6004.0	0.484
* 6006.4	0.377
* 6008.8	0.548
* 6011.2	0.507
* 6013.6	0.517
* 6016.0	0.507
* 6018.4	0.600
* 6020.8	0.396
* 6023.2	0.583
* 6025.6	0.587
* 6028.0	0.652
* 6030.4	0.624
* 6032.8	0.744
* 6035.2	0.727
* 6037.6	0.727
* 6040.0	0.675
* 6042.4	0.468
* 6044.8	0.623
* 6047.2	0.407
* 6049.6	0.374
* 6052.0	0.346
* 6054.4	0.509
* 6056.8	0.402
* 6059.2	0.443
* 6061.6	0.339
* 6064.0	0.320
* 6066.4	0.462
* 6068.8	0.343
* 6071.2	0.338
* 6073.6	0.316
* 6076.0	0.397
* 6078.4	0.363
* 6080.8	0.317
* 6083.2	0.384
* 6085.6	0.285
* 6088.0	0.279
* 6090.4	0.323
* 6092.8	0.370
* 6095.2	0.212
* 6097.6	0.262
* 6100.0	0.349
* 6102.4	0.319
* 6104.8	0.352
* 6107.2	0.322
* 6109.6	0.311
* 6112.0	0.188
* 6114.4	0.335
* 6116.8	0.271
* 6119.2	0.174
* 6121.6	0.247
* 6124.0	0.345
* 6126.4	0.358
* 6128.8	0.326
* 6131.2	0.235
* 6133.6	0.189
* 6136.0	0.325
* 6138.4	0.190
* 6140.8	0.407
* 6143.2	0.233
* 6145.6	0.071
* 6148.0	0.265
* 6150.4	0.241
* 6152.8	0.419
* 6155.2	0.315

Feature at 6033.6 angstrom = C III] 1909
